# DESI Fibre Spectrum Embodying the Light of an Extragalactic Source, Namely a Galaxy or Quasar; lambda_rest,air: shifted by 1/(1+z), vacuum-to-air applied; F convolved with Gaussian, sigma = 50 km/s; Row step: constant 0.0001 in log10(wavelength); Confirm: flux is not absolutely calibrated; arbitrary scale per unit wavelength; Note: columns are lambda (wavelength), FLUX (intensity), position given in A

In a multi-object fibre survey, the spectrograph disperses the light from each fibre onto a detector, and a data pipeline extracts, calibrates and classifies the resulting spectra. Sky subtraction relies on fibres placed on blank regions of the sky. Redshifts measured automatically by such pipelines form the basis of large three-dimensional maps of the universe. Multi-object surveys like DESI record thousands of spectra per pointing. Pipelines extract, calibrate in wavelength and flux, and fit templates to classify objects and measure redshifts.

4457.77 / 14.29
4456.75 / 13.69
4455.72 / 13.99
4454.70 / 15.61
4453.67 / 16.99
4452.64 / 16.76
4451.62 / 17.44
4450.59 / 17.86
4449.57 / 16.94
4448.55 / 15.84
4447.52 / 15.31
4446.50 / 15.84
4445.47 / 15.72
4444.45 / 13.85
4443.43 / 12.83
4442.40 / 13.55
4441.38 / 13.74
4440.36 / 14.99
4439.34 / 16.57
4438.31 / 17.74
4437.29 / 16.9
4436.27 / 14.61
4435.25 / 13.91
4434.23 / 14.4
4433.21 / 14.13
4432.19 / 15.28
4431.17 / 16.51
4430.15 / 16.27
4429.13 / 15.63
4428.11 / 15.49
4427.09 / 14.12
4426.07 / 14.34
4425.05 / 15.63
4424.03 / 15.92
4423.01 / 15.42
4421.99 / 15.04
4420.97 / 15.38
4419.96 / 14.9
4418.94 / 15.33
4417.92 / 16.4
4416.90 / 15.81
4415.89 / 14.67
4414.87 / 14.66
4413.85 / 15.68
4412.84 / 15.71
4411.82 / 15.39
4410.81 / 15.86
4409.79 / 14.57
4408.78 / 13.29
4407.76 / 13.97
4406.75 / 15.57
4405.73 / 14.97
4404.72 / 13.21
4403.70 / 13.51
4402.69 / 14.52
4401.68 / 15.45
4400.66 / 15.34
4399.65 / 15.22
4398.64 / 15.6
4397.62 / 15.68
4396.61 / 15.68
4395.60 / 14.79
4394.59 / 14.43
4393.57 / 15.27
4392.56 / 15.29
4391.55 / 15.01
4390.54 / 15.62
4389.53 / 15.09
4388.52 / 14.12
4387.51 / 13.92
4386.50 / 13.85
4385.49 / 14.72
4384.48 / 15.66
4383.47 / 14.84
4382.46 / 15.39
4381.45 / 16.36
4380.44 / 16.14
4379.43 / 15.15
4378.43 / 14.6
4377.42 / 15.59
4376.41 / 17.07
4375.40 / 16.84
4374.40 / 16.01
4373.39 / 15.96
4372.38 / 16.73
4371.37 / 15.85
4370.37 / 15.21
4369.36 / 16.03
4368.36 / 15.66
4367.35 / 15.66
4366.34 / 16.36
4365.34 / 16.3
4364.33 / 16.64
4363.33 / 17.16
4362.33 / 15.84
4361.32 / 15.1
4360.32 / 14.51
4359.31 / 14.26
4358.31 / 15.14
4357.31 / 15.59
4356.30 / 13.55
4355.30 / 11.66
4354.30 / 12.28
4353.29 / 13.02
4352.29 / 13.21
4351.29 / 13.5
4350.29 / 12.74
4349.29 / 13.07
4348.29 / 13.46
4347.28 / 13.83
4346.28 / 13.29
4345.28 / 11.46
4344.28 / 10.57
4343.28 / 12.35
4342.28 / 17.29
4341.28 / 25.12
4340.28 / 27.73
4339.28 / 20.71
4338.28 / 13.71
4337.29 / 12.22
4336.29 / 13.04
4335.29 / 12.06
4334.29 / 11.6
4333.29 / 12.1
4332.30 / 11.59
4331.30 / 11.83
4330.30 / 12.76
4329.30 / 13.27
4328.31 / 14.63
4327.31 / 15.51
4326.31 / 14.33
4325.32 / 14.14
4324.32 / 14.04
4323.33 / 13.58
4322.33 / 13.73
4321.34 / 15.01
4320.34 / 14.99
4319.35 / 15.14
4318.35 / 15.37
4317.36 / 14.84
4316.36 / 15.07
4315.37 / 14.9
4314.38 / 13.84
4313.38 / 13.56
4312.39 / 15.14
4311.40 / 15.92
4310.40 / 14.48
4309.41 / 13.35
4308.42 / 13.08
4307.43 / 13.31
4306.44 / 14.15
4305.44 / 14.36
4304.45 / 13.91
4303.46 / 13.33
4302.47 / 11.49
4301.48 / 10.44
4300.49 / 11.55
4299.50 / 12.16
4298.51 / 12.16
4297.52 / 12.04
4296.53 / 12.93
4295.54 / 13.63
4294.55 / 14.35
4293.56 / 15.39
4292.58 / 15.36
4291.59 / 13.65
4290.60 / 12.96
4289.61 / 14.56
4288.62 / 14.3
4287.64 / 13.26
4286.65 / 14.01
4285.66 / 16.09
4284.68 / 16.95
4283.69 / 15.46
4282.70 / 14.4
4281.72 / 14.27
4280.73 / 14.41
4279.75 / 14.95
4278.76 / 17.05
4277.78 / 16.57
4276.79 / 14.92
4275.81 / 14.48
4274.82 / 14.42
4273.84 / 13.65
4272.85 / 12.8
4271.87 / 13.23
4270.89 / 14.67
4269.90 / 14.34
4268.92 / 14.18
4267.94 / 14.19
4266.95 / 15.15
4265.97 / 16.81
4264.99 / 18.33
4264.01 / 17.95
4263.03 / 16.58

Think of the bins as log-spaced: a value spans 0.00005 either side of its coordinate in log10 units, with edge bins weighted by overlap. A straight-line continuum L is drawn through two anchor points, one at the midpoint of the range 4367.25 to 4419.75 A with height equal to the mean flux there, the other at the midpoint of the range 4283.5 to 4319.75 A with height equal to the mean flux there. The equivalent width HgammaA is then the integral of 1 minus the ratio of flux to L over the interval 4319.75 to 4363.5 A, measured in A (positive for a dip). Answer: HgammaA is 0.6 A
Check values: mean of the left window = 13.9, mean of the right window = 15.2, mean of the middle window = 14.3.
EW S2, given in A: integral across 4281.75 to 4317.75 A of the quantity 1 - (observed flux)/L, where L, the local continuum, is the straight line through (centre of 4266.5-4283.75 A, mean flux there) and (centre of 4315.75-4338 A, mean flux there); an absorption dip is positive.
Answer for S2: 0.7 A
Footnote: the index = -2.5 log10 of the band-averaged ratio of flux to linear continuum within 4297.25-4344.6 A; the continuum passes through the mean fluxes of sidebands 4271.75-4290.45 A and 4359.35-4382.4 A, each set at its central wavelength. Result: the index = 0.08 mag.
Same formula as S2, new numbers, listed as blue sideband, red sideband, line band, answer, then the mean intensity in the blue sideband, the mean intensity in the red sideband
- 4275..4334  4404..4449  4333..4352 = -0.49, 14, 15.1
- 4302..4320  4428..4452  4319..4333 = 0.47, 14.2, 15.5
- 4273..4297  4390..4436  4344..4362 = 1.78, 14.6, 15.1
